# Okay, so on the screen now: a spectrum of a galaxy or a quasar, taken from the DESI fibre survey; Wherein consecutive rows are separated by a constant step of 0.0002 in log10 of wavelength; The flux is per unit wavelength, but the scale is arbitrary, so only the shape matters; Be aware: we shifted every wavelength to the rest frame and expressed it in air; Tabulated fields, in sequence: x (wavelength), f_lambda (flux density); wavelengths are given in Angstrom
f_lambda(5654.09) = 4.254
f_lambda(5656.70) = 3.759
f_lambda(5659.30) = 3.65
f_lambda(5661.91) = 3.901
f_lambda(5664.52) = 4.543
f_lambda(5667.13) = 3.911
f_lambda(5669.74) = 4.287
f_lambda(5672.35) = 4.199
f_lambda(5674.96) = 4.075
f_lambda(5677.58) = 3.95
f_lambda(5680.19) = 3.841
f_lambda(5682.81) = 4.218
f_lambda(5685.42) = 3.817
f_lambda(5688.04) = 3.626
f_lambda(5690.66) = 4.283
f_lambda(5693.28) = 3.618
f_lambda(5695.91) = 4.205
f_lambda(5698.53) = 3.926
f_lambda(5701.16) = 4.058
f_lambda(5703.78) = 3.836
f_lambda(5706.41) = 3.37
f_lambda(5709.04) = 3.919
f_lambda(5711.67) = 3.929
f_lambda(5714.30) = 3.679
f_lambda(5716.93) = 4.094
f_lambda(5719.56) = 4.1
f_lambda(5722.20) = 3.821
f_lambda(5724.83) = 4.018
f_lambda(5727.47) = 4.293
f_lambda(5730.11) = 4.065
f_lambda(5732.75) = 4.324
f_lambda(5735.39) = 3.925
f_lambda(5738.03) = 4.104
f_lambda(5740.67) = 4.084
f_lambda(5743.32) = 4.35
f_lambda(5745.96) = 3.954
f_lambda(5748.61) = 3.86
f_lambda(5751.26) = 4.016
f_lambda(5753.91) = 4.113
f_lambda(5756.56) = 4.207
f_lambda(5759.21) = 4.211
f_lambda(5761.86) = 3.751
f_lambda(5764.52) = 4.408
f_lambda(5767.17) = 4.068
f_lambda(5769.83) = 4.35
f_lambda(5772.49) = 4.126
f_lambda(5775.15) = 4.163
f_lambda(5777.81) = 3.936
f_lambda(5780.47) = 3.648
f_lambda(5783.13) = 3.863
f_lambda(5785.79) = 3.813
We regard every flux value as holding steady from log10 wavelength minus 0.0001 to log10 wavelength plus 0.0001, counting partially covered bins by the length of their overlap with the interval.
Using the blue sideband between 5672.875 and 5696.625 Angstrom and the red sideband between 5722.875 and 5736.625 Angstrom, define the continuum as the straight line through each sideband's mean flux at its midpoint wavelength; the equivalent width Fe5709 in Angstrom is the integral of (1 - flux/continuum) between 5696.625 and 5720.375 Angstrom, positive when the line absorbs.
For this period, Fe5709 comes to 0.9 Angstrom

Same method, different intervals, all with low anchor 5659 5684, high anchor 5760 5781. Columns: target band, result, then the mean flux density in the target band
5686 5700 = 0.5 Angstrom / 3.92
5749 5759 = -0.1 Angstrom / 4.1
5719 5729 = 0.0 Angstrom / 4.05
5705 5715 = 0.8 Angstrom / 3.73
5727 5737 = -0.2 Angstrom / 4.14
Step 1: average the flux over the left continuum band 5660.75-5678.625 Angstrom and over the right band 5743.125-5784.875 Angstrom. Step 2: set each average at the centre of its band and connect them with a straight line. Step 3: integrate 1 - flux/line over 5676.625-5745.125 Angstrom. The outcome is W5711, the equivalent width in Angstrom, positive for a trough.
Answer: 1.9 Angstrom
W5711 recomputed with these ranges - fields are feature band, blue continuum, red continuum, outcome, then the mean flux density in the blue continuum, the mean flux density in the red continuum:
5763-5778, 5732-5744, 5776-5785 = -1.1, 4.14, 3.84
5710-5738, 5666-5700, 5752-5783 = 0.1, 4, 4.08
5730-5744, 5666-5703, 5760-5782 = -0.4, 4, 4.06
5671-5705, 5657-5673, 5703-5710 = -1.1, 4.06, 3.69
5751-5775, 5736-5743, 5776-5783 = -1.2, 4.11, 3.83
